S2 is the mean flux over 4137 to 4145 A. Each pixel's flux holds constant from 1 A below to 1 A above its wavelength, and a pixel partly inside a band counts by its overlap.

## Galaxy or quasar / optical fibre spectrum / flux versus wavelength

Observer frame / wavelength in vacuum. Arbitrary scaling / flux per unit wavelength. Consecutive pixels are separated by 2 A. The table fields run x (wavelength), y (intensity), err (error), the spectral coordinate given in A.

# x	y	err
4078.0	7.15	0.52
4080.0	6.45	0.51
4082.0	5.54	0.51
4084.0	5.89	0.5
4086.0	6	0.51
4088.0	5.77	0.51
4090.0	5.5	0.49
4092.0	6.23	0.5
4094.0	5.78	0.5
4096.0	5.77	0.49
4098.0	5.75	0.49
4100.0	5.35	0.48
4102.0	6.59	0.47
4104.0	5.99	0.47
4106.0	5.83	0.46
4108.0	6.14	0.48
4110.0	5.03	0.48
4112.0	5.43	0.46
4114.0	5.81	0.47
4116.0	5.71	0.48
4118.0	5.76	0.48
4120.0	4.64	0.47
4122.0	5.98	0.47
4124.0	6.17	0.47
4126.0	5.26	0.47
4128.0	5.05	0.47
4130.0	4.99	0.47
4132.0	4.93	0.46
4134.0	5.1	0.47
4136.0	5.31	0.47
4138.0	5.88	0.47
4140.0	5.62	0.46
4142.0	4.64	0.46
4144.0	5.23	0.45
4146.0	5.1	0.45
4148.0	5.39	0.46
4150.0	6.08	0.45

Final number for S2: 5.34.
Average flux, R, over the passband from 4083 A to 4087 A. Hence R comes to 5.95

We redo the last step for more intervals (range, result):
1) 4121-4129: 5.62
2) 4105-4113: 5.61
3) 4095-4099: 5.76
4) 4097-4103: 5.9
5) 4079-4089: 5.93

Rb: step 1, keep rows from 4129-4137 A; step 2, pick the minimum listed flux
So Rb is 4.93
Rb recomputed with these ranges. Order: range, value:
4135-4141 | 5.31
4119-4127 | 4.64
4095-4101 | 5.35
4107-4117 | 5.03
